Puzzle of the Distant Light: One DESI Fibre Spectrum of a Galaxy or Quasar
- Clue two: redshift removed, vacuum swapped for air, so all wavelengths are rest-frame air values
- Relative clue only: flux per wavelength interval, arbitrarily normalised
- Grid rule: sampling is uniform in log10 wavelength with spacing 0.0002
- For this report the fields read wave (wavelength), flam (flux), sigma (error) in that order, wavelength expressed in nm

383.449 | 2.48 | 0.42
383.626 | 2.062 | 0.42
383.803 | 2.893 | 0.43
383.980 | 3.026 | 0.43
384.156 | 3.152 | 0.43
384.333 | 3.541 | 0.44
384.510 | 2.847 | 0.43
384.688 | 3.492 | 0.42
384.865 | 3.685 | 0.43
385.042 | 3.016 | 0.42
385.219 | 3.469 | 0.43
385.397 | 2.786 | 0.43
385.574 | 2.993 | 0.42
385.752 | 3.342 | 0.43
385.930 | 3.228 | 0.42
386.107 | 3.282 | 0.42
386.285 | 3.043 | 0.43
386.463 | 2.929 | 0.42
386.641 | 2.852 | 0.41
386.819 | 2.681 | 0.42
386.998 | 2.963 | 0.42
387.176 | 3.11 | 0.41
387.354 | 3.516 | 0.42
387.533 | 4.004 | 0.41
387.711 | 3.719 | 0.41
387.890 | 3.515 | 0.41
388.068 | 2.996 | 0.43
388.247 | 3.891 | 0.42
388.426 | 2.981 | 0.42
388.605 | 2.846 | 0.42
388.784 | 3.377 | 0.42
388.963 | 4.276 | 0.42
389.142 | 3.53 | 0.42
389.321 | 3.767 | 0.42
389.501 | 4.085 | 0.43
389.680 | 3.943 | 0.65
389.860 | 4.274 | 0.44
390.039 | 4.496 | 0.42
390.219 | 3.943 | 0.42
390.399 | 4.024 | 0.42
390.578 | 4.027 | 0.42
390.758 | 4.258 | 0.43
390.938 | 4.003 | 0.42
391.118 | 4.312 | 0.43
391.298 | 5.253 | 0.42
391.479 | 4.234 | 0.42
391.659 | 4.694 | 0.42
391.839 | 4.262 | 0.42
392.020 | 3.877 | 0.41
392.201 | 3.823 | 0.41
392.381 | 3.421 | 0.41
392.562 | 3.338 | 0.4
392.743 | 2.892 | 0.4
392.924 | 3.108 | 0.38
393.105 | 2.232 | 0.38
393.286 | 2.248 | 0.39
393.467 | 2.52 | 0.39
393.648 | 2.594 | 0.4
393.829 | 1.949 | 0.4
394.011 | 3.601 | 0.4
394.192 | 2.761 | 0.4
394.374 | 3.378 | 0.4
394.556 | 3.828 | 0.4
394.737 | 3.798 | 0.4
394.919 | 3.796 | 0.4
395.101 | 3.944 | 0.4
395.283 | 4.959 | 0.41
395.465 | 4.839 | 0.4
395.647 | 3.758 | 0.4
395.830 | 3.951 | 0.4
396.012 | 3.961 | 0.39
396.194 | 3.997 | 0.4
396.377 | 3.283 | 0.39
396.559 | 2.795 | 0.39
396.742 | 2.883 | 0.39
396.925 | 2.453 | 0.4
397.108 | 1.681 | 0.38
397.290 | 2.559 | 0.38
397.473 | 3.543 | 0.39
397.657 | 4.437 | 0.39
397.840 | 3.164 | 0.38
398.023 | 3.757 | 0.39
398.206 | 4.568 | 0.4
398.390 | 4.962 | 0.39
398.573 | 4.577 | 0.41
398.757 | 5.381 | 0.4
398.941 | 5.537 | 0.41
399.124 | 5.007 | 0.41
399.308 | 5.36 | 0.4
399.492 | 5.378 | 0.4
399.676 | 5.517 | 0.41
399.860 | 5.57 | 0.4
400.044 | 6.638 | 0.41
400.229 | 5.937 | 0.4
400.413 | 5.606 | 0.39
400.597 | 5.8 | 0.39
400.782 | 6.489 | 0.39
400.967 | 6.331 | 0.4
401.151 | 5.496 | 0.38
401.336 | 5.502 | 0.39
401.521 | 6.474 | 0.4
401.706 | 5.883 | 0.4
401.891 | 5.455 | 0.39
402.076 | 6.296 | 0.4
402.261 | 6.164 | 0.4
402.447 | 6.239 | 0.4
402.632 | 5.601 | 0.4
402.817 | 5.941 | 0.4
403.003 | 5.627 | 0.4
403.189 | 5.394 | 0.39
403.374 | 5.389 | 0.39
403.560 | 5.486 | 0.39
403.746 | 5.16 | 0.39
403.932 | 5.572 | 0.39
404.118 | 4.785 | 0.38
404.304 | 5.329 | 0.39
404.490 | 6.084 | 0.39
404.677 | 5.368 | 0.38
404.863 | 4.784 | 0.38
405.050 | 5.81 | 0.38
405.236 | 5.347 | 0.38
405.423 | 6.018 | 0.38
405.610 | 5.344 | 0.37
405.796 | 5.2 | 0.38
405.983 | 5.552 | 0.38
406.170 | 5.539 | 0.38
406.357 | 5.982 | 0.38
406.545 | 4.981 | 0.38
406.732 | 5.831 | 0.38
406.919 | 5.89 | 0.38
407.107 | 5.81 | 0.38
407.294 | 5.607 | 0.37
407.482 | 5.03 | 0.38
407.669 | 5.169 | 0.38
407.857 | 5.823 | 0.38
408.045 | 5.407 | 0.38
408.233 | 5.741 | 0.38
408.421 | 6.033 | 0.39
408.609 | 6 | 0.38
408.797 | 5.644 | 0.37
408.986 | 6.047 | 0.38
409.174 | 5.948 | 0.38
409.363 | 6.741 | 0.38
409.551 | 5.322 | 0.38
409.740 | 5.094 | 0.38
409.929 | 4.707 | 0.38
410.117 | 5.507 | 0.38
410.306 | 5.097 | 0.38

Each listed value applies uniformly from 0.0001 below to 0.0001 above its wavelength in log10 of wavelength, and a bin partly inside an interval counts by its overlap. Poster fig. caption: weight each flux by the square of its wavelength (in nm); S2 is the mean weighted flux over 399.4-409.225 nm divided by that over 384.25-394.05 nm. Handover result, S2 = 1.8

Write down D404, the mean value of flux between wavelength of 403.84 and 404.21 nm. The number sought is 5.18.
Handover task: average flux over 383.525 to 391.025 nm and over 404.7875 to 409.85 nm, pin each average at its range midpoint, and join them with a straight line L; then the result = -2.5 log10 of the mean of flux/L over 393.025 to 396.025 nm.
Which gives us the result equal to 0.24 mag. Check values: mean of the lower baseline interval 3.43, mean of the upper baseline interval 5.62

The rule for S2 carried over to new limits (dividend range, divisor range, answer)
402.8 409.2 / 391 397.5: 1.70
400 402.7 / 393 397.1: 1.87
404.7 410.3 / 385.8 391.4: 1.68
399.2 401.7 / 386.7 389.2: 1.84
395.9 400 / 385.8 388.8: 1.36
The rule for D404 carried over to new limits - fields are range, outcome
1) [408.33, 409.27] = 5.93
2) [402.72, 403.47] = 5.59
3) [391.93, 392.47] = 3.71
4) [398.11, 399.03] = 4.99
